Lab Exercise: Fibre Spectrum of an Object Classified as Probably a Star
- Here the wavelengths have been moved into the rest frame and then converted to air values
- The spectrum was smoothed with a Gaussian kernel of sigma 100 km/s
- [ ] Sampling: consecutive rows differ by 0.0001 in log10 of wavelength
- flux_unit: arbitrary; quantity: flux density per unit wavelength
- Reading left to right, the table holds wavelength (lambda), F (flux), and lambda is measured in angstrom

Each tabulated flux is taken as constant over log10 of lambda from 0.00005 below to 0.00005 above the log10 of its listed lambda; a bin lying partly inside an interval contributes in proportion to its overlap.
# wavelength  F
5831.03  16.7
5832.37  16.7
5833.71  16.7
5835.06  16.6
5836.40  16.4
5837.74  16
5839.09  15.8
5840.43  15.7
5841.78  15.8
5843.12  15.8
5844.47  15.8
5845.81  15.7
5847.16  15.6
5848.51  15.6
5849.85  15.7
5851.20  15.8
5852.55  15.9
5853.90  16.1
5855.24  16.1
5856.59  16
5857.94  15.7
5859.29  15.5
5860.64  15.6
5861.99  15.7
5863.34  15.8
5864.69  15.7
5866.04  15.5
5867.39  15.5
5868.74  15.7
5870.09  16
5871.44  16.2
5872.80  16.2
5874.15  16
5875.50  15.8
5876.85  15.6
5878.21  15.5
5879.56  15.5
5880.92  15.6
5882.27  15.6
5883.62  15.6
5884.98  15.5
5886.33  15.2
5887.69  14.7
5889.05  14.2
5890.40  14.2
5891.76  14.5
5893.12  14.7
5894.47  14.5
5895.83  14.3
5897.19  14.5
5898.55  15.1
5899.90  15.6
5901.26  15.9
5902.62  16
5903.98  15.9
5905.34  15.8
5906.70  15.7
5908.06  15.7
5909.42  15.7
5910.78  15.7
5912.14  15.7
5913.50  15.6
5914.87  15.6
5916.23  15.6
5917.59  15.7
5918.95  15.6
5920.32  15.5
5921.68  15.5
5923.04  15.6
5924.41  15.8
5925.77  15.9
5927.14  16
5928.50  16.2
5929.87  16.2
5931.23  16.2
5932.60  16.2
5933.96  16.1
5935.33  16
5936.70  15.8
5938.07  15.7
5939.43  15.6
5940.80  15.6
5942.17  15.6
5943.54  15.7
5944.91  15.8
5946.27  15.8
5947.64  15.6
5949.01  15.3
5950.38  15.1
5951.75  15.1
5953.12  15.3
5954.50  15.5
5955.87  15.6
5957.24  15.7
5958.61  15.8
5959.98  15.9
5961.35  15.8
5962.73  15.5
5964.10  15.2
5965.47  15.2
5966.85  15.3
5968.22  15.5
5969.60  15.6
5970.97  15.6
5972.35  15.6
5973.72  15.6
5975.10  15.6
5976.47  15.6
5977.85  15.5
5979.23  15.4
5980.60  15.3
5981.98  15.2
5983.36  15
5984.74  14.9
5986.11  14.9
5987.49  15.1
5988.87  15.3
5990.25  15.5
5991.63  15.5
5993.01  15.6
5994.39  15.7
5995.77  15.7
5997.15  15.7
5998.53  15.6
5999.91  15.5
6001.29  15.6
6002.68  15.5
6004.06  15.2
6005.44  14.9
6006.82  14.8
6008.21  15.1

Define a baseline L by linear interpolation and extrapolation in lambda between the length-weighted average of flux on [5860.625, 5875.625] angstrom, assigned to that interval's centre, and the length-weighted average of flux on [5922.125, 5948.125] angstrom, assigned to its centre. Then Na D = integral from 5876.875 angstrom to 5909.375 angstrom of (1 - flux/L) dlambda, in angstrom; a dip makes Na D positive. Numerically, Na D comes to 1.3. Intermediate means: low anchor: 15.8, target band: 15.2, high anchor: 15.9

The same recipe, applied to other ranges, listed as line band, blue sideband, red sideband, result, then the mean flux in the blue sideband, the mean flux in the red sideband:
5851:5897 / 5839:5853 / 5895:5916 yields 0.53 angstrom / 15.7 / 15.5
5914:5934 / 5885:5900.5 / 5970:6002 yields -1.17 angstrom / 14.7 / 15.4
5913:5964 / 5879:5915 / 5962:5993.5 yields -1.26 angstrom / 15.3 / 15.4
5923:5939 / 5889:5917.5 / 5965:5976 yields -0.62 angstrom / 15.3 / 15.5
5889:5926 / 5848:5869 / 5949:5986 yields 0.54 angstrom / 15.7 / 15.4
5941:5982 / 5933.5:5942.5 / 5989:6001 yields 0.45 angstrom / 15.8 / 15.6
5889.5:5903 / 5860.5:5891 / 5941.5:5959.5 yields 0.55 angstrom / 15.5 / 15.5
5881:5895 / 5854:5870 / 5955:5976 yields 0.71 angstrom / 15.7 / 15.6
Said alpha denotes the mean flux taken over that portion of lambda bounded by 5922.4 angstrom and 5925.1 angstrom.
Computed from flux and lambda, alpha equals 15.7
